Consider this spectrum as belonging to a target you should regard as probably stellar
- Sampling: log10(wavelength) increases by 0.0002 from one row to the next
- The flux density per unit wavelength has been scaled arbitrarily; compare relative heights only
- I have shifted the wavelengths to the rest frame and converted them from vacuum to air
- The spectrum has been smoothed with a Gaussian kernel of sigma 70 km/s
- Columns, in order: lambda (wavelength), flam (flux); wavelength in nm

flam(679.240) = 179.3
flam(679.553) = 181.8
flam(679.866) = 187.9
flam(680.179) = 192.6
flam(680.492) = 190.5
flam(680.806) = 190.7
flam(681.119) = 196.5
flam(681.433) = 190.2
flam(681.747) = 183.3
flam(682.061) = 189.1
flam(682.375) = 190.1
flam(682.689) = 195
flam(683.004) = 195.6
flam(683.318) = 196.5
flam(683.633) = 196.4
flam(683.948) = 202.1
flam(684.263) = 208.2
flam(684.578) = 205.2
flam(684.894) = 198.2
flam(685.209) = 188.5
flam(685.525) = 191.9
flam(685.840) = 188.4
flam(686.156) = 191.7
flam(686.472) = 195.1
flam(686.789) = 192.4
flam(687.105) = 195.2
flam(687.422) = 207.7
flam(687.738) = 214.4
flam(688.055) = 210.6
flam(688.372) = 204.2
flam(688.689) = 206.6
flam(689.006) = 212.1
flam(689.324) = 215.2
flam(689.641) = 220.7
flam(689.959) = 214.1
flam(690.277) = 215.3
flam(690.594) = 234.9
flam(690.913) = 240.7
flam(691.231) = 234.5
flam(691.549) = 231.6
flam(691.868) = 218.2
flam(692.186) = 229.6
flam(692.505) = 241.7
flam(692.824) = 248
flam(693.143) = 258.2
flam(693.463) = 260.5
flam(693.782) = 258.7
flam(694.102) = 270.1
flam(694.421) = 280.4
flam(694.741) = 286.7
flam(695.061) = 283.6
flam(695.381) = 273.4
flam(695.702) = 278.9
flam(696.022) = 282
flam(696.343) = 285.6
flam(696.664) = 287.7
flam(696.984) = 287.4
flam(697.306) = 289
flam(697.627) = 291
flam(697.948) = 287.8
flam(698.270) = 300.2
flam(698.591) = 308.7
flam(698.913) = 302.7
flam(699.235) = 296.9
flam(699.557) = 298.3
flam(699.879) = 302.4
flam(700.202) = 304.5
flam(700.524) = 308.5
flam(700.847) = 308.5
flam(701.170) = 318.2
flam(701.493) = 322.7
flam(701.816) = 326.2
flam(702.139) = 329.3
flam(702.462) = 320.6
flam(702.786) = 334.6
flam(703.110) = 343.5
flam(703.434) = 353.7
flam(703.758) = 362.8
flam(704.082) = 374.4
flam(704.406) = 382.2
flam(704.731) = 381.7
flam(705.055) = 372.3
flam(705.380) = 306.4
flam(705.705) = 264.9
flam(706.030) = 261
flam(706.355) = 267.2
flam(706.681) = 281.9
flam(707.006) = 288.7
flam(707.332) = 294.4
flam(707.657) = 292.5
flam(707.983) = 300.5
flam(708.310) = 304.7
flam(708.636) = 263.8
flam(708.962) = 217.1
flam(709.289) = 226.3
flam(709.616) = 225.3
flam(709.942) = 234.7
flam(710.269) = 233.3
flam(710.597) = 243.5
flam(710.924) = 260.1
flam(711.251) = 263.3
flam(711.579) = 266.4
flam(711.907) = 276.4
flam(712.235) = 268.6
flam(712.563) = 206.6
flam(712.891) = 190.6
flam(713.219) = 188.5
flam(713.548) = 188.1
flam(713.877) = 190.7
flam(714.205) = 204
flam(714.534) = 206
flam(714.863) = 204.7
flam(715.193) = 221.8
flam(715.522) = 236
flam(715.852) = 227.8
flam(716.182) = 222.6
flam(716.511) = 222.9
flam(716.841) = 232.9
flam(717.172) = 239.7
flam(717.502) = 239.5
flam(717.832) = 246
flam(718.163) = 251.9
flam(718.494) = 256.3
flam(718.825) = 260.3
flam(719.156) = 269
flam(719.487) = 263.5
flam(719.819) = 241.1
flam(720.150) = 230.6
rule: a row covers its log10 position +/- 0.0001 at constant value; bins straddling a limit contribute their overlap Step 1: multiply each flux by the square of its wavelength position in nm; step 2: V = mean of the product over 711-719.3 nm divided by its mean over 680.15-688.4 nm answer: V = 1.3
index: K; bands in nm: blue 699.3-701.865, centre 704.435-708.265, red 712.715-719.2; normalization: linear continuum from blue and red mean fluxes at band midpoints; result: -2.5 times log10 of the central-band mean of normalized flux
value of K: -0.10 mag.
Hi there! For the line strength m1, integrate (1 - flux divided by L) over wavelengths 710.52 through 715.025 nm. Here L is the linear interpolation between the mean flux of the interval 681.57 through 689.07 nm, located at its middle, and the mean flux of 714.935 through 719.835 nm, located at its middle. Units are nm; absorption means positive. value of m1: 0.19 nm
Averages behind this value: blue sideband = 198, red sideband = 241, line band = 225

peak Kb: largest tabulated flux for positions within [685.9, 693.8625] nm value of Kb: 260.5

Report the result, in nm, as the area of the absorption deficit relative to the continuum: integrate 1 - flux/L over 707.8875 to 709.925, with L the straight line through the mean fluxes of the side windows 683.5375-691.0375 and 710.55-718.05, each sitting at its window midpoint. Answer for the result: -0.27 nm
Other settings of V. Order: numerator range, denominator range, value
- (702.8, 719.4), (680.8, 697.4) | 1.23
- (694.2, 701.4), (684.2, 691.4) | 1.45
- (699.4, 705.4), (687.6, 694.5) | 1.49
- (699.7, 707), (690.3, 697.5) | 1.27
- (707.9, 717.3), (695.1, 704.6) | 0.77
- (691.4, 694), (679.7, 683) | 1.32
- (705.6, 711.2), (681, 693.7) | 1.32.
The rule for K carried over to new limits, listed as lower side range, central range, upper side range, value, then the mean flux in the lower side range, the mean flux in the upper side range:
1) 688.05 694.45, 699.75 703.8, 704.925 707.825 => -0.19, 233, 291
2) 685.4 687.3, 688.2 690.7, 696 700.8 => 0.02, 193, 296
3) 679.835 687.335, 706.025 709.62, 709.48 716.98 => -0.22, 194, 227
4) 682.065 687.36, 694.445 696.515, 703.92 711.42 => -0.19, 196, 284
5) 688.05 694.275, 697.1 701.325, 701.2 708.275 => -0.06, 232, 322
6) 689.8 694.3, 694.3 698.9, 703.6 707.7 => -0.08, 240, 318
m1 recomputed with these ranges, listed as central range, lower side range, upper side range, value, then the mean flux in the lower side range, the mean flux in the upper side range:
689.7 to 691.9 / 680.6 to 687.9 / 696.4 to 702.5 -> 0.138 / 196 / 304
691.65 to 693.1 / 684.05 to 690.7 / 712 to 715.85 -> -0.210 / 205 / 212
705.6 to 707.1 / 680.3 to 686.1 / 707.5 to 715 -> -0.278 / 194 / 237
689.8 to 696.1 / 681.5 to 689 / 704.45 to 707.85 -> -0.380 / 198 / 304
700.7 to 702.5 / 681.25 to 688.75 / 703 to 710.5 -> -0.319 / 197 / 296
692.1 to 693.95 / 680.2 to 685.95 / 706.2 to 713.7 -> -0.299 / 194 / 251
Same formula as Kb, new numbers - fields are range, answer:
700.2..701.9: 326.2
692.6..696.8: 287.7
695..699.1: 308.7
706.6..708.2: 300.5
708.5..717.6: 276.4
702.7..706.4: 382.2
